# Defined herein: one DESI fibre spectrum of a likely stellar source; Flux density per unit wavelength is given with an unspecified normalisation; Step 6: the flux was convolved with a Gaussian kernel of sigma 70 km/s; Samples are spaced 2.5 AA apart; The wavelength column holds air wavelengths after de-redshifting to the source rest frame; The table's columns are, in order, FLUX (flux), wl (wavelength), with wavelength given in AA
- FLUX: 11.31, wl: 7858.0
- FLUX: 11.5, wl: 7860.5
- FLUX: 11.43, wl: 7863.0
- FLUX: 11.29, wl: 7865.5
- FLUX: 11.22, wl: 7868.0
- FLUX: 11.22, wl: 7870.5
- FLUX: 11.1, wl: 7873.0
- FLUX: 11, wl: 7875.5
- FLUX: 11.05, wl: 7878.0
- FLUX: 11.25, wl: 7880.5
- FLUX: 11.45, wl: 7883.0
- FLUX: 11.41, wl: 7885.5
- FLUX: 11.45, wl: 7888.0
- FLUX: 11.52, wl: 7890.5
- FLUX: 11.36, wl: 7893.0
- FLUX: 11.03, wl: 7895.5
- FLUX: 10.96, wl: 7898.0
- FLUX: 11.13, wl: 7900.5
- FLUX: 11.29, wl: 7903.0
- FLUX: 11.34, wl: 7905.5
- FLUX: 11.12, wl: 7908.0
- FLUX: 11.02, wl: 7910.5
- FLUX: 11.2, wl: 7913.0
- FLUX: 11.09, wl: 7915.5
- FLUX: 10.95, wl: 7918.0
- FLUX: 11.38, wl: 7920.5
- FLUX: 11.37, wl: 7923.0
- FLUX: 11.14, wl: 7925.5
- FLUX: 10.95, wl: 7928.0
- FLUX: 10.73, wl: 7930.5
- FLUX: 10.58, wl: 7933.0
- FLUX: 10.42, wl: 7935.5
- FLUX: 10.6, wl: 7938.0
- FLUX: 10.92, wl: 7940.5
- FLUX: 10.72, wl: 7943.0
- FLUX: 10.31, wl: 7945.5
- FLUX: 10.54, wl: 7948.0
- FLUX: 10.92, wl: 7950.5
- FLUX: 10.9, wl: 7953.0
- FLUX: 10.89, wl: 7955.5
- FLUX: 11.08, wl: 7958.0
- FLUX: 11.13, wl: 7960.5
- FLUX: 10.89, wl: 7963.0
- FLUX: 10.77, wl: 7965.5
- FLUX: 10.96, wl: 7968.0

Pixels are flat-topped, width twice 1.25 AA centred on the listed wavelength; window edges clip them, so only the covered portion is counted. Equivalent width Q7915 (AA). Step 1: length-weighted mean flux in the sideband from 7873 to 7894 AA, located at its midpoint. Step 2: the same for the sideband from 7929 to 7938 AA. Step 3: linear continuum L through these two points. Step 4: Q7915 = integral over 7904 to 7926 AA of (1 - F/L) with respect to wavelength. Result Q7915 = -0.7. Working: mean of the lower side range 11.3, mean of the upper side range 10.6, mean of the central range 11.2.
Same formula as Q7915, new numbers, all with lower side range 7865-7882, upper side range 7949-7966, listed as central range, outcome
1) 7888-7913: -0.27 AA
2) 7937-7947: 0.32 AA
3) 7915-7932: -0.08 AA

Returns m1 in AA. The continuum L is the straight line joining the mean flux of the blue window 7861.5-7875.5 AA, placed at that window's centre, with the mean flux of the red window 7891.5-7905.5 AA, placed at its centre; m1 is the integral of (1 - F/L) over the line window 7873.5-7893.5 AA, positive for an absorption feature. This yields -0.2 AA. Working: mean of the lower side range 11.2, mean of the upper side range 11.2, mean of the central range 11.3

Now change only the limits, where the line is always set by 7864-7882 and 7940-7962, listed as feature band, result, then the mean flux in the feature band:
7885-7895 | -0.3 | 11.4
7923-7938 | 0.2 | 10.8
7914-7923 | -0.2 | 11.2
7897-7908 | -0.1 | 11.2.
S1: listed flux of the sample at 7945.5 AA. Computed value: 10.31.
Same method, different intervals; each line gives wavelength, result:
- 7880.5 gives 11.25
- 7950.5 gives 10.92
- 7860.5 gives 11.5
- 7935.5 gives 10.42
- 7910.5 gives 11.02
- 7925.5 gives 11.14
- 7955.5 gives 10.89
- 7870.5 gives 11.22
